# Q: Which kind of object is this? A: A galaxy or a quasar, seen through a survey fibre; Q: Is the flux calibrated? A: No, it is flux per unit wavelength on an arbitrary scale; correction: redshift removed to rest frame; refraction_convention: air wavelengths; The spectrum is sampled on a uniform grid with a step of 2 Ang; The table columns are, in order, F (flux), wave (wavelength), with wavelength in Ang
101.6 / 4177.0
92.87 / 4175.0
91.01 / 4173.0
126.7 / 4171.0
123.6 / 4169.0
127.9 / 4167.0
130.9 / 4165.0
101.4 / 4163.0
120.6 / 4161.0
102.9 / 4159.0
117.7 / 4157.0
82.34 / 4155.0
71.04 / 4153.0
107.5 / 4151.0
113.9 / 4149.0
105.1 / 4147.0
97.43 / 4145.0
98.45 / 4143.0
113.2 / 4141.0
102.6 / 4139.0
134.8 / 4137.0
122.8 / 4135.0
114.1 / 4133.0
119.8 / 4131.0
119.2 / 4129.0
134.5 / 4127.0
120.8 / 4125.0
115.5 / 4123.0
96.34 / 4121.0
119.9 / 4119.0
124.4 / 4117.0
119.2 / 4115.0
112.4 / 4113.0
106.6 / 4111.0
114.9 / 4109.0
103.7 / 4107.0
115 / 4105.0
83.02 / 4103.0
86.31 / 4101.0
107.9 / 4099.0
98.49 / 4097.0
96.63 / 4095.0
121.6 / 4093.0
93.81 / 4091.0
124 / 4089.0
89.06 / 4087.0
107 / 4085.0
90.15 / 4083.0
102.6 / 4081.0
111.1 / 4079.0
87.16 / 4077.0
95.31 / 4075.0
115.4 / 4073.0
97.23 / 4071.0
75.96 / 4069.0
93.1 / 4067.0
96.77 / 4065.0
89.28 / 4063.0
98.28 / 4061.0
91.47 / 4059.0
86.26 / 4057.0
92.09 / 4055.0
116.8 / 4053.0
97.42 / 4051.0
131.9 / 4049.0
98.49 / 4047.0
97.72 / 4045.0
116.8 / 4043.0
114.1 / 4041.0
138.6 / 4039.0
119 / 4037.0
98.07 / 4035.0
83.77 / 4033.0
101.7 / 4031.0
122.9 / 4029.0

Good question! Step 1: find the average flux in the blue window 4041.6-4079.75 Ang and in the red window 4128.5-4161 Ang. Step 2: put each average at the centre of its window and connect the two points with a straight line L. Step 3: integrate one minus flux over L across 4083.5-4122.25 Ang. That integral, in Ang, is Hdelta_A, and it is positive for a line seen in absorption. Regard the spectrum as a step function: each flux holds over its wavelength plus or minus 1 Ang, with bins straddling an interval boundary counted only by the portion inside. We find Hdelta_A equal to -0.9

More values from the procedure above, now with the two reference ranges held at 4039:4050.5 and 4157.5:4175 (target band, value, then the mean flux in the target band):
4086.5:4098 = 0.9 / 105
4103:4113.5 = 0.6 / 108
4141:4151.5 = 0.8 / 105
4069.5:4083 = 1.7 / 99.7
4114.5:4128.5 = -0.6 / 119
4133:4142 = -0.3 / 118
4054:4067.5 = 2.5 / 92.4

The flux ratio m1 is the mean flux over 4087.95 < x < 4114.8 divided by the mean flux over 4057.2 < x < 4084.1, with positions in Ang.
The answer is 1.10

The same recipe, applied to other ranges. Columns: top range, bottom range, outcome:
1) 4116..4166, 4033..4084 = 1.10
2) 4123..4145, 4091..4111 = 1.14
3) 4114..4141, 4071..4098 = 1.16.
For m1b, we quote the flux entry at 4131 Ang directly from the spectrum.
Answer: 119.8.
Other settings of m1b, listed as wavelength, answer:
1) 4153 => 71.04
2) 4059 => 91.47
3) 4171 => 126.7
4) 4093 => 121.6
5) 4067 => 93.1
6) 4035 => 98.07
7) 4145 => 97.43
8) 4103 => 83.02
